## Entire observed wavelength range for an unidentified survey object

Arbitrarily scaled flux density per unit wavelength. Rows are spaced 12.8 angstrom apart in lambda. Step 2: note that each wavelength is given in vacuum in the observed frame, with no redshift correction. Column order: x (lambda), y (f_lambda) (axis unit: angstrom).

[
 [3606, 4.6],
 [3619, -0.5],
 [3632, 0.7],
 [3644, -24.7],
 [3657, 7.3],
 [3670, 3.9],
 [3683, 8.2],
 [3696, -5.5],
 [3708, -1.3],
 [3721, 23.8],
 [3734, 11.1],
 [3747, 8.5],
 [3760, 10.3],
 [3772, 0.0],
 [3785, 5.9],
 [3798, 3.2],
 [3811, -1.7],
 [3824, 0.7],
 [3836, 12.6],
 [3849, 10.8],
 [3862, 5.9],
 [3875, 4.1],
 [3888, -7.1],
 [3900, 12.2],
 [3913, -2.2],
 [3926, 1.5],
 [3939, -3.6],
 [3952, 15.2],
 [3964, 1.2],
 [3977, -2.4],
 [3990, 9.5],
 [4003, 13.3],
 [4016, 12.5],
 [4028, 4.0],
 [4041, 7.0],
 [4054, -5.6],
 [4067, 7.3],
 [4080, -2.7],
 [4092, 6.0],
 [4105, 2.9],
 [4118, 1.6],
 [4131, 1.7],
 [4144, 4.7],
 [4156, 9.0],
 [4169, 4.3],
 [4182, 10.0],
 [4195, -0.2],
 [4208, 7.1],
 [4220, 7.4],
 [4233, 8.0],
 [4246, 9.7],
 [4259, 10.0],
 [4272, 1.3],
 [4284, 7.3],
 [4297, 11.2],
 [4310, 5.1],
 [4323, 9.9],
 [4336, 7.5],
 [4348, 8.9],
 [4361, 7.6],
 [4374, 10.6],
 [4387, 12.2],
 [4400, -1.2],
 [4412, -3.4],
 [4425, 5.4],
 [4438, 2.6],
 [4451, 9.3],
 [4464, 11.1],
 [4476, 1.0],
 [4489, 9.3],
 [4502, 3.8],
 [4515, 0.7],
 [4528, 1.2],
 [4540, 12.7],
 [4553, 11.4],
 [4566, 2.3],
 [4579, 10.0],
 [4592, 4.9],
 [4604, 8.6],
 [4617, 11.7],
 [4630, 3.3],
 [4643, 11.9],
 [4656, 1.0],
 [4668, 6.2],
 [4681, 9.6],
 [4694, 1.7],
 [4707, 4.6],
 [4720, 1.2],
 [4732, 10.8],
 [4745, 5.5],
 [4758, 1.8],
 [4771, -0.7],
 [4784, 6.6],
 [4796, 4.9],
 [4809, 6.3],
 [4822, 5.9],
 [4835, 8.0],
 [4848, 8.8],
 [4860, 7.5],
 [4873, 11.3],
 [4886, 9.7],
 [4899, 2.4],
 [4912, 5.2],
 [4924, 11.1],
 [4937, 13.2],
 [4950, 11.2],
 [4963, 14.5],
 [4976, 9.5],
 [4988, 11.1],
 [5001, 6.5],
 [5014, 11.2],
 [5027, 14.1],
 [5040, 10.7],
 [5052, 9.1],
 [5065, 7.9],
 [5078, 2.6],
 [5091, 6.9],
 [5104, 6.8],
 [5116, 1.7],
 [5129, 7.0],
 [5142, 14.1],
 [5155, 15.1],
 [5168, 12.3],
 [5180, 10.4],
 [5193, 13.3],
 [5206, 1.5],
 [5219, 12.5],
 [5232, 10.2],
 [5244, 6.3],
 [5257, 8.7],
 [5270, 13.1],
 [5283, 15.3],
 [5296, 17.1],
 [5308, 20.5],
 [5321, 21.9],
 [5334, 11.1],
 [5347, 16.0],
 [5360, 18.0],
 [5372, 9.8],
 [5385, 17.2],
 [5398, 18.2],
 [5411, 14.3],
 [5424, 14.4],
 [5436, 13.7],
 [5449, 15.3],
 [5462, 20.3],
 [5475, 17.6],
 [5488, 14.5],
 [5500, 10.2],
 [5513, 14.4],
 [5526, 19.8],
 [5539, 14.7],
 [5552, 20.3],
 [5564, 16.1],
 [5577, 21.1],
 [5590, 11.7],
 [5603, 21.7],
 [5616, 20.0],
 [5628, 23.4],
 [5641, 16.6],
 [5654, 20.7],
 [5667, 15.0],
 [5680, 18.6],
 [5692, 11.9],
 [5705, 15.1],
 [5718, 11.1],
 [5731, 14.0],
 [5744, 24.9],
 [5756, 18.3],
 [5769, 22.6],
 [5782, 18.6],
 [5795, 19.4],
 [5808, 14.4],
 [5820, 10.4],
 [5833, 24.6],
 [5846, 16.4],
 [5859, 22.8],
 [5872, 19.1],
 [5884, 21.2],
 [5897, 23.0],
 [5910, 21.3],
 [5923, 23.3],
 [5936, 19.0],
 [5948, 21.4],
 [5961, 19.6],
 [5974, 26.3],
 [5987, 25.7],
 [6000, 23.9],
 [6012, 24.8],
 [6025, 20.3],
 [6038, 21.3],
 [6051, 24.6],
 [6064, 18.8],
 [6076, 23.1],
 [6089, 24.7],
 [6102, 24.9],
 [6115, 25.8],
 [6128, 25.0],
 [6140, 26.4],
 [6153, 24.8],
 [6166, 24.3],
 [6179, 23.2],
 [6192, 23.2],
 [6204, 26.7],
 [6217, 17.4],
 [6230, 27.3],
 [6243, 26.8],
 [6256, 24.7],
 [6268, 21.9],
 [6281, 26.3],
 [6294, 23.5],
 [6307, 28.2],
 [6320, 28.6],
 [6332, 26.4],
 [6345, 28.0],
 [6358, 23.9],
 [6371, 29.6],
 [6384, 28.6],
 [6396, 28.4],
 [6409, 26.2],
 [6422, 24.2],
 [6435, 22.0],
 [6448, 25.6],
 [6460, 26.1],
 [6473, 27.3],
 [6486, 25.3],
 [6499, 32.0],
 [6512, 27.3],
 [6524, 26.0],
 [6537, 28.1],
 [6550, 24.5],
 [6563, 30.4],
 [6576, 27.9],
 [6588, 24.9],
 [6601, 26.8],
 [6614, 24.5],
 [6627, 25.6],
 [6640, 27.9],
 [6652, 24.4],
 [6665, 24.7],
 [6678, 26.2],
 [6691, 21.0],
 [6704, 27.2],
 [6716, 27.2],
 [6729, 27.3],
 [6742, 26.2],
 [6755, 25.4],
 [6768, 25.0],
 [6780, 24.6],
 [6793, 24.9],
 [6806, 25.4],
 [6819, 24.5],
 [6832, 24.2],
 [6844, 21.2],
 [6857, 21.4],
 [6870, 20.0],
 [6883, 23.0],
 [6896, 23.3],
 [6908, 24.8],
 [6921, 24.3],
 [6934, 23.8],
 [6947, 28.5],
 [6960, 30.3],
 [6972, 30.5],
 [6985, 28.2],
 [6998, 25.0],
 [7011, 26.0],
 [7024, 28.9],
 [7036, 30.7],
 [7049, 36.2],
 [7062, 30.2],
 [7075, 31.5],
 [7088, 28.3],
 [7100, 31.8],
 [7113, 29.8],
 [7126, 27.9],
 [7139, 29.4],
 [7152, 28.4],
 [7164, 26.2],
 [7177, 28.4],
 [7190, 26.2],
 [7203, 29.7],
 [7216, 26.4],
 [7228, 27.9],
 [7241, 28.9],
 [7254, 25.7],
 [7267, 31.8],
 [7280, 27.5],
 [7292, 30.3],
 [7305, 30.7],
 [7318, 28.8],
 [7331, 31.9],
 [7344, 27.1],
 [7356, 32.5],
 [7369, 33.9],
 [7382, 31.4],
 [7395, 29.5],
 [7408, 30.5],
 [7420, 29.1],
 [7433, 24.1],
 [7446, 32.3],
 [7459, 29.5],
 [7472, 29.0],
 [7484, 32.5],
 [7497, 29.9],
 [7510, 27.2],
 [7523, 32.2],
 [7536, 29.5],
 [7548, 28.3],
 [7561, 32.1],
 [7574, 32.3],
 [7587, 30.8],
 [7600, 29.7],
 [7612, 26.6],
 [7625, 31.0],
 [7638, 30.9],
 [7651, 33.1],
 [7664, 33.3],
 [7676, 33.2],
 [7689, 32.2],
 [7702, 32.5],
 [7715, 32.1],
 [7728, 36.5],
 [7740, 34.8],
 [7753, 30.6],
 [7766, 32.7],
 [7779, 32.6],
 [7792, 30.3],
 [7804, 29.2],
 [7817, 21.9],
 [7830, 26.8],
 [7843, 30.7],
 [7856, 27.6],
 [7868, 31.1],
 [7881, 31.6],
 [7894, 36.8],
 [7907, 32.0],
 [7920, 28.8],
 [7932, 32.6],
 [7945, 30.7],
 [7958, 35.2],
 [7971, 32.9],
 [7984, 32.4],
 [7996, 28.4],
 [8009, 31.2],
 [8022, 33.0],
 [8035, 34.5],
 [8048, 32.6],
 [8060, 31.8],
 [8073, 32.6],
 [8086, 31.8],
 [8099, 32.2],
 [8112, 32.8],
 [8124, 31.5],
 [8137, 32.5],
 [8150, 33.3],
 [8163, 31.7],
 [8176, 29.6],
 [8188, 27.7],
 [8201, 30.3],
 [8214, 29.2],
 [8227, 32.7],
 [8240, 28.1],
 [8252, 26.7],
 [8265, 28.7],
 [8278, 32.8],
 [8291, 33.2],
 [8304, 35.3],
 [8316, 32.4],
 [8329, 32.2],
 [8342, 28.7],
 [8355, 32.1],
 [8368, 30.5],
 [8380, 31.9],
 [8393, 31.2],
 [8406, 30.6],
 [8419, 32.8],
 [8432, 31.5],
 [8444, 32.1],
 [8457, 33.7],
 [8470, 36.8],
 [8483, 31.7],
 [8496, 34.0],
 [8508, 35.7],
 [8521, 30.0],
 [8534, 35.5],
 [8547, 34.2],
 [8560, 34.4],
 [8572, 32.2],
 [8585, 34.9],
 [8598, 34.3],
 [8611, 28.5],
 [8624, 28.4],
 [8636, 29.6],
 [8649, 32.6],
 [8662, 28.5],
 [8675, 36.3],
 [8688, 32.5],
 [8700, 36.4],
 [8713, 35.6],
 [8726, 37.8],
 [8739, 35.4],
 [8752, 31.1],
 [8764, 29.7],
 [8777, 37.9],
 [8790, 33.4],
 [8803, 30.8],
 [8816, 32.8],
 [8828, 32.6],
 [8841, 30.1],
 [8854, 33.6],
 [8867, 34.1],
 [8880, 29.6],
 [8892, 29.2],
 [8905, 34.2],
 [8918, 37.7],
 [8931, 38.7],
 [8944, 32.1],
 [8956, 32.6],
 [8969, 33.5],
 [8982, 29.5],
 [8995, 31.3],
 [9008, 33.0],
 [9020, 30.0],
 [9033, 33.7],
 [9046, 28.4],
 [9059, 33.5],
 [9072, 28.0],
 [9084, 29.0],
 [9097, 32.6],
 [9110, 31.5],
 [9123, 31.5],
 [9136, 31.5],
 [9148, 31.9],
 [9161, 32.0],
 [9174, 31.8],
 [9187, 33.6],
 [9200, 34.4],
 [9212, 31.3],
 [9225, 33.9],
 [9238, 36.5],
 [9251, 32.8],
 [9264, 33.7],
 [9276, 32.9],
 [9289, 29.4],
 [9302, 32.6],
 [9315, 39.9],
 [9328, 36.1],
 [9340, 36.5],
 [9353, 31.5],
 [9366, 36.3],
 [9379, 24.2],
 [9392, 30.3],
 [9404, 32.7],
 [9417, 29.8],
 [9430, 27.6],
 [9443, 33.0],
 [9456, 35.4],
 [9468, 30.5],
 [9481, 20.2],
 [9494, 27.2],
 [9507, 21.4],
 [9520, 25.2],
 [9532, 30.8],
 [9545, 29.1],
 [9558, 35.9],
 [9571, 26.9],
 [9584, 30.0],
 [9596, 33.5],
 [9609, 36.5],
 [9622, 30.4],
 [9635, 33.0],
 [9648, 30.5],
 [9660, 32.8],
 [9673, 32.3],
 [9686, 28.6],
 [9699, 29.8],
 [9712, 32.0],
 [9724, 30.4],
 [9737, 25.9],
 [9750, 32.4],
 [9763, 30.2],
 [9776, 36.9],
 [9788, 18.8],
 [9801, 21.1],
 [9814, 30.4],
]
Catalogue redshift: 0.33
